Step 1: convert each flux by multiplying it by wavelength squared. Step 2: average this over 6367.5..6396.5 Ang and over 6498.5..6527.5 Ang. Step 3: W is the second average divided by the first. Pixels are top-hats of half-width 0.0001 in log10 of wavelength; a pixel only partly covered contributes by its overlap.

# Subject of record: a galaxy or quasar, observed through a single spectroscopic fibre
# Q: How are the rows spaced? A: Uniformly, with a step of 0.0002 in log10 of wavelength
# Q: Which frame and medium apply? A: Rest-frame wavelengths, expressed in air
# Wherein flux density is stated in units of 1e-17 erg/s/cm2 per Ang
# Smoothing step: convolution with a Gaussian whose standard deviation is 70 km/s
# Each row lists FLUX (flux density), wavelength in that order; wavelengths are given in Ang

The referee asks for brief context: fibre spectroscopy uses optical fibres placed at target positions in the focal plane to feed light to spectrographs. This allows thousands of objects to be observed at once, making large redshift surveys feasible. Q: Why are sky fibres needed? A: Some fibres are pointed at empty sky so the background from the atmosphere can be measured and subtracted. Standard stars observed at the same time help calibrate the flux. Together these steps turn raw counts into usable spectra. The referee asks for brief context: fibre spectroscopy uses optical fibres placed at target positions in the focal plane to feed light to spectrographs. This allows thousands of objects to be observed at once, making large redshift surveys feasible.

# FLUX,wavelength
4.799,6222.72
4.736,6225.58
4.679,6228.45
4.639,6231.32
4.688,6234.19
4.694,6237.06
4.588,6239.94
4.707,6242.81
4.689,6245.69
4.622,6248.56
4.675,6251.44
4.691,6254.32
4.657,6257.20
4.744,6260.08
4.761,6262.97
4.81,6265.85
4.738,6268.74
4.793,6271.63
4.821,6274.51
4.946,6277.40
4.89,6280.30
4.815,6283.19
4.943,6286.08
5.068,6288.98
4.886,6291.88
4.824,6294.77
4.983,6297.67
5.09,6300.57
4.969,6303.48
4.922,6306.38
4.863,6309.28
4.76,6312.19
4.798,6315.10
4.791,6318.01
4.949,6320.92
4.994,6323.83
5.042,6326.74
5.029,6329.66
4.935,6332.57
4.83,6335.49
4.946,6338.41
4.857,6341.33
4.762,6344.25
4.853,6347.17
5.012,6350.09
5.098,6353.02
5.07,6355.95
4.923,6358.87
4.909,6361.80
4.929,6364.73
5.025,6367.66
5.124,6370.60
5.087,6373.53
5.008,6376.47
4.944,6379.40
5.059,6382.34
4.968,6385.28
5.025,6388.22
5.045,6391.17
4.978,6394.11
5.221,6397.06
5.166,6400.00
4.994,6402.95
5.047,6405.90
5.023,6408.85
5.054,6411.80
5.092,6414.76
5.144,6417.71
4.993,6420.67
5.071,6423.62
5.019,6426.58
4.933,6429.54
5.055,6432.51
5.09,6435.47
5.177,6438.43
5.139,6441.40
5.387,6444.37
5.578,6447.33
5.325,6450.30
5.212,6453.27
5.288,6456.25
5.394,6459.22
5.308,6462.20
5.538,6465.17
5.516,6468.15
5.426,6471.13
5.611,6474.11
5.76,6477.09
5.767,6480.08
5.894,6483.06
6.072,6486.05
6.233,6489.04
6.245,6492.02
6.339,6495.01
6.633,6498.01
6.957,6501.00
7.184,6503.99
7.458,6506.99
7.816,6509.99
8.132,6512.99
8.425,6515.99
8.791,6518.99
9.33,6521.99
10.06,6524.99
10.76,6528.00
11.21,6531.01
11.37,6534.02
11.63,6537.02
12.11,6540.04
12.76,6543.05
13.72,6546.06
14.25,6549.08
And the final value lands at 1.71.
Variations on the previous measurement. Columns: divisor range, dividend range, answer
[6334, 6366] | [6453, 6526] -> 1.41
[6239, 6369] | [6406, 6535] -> 1.39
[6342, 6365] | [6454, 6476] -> 1.14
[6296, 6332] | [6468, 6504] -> 1.31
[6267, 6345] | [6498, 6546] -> 2.11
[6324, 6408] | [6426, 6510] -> 1.20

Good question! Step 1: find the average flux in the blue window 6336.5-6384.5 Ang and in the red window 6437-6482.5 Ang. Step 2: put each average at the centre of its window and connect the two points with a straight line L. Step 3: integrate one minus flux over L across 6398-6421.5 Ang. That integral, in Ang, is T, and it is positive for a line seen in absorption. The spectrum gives 0.6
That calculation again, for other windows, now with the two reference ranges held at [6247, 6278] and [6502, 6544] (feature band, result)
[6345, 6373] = 6.78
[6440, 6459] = 6.83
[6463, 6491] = 9.78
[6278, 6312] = 2.76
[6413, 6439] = 9.27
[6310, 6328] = 2.90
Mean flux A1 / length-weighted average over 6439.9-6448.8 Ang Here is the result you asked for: 5.37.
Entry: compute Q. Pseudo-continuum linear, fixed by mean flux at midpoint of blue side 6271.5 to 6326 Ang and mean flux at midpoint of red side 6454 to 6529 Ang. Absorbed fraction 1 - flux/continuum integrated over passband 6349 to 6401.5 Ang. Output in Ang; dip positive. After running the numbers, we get 5.9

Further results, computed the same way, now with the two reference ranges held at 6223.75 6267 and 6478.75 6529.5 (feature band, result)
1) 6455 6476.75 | 5.1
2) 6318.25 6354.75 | 4.8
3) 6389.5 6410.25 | 4.3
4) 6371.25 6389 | 3.3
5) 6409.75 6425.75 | 3.7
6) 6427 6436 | 2.3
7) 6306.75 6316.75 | 1.1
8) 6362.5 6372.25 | 1.6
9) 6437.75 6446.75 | 2.1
